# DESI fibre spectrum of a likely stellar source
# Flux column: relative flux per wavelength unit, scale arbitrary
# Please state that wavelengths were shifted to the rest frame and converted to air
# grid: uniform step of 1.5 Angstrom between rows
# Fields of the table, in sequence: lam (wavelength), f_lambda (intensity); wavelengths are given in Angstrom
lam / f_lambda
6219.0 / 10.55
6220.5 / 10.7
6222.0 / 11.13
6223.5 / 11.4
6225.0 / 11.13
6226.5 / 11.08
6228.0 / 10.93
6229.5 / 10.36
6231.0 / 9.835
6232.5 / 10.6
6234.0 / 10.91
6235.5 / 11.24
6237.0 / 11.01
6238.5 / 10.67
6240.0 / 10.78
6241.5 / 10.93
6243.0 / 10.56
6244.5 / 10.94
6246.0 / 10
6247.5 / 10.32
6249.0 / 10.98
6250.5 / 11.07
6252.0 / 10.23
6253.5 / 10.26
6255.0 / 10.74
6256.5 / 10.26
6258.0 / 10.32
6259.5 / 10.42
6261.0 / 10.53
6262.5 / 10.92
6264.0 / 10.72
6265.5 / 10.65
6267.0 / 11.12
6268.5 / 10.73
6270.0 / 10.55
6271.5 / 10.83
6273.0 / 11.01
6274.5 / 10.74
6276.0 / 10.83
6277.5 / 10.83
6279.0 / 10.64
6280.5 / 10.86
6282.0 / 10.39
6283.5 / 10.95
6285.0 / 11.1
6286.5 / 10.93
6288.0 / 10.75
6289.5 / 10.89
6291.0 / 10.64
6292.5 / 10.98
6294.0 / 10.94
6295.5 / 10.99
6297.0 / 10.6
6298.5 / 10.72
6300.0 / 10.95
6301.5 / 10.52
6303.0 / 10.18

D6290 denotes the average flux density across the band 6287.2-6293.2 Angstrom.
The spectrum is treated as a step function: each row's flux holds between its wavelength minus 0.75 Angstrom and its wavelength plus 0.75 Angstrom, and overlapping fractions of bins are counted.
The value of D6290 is 10.8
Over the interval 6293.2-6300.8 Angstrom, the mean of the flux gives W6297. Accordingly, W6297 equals 10.8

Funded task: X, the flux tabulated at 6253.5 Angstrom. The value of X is 10.26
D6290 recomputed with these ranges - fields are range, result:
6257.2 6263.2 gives 10.5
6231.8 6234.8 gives 10.8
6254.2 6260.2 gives 10.4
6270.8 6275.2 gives 10.9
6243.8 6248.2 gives 10.4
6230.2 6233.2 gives 10.2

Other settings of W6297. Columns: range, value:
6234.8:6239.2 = 11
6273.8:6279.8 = 10.8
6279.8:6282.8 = 10.6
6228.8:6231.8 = 10.1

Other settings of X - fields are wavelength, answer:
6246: 10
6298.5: 10.72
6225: 11.13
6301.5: 10.52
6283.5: 10.95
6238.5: 10.67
